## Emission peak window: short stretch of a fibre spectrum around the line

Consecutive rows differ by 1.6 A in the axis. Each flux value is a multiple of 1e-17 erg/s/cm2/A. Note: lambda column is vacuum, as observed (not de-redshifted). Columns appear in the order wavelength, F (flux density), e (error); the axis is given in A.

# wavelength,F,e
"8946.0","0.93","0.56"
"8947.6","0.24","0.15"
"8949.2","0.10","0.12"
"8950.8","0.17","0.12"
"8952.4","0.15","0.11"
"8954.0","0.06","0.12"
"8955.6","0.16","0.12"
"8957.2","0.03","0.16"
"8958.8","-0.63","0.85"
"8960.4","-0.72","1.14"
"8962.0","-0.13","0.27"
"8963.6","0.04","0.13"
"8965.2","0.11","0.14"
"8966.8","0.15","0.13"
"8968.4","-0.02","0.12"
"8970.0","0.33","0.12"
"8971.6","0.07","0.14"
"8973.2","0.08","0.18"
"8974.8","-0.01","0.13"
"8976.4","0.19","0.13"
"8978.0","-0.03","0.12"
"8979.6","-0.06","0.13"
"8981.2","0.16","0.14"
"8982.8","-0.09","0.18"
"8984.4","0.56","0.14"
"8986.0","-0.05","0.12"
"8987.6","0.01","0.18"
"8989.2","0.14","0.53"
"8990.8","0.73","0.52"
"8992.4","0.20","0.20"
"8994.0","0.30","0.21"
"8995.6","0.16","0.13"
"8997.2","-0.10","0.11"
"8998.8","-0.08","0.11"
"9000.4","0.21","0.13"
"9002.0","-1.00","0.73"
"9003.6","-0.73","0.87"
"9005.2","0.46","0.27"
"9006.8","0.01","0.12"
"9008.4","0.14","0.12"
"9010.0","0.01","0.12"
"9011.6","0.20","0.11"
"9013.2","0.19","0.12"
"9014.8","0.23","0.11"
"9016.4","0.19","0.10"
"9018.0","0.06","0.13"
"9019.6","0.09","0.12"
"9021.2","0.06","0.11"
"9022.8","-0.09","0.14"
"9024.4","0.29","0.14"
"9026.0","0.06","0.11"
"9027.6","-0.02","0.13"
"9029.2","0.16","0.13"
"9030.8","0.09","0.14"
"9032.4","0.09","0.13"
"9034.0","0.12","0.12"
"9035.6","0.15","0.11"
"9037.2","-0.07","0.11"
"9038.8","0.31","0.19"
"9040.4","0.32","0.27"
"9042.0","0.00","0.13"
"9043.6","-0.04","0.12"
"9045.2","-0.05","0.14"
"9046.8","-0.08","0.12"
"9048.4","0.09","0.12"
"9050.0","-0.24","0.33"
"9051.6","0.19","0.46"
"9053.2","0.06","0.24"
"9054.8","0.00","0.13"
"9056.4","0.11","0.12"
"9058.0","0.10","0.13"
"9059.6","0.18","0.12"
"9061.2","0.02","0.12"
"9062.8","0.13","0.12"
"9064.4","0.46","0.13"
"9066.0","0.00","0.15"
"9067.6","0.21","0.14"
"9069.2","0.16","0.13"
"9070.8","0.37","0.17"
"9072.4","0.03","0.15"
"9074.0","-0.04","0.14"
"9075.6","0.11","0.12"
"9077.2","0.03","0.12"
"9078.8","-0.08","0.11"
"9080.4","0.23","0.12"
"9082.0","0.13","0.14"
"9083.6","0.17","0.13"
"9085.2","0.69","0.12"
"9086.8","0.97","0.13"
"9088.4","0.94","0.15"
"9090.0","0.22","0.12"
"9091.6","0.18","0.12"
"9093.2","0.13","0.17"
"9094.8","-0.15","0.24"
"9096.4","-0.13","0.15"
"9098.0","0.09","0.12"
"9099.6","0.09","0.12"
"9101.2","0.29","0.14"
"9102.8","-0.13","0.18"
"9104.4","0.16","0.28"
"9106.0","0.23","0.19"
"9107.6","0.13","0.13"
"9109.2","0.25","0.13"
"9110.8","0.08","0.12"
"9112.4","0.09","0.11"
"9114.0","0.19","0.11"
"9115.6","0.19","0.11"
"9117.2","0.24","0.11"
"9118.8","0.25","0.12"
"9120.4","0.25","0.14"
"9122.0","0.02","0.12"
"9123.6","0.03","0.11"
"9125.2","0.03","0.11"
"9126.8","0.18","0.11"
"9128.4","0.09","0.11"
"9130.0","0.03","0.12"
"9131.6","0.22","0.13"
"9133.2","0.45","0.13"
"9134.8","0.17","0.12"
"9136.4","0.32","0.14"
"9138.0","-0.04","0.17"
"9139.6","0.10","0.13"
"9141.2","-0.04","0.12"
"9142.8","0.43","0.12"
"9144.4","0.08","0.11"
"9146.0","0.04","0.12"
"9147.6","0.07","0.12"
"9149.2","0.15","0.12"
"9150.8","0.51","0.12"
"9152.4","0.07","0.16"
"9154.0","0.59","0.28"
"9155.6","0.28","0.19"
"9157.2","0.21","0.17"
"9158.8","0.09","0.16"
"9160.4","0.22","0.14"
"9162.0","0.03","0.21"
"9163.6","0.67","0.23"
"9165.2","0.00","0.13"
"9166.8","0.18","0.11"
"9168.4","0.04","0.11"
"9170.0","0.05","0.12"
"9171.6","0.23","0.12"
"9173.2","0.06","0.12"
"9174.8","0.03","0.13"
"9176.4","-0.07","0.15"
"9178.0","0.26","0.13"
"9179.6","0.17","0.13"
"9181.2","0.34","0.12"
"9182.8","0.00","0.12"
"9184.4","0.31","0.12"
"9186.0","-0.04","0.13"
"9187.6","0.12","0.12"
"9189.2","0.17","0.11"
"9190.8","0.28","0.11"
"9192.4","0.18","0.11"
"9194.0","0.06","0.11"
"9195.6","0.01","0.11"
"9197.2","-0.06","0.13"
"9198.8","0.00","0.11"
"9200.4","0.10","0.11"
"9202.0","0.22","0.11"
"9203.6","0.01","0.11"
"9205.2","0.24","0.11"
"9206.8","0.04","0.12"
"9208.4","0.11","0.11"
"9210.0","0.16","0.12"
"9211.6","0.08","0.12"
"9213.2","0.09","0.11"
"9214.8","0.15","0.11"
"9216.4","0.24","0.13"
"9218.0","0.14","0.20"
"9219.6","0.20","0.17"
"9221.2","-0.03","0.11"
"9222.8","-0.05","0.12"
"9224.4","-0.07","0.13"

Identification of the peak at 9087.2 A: Hgamma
